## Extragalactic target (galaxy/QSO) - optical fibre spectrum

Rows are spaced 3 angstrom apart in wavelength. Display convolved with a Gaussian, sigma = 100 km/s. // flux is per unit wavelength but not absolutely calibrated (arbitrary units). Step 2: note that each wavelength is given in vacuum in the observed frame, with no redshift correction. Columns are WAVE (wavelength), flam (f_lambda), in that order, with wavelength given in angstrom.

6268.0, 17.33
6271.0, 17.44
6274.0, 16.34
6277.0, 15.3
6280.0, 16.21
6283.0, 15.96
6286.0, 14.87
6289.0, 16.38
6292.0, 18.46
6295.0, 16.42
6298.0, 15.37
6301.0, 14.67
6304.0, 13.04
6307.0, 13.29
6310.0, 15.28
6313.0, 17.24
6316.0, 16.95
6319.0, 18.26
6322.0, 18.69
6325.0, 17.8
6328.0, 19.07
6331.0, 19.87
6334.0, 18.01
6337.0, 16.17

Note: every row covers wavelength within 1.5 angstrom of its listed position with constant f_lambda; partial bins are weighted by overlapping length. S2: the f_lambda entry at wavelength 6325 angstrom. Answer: 17.8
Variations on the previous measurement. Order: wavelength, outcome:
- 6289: 16.38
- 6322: 18.69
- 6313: 17.24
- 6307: 13.29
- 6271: 17.44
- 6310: 15.28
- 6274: 16.34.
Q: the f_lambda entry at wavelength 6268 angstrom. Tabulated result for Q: 17.33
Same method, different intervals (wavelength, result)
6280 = 16.21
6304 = 13.04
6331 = 19.87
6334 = 18.01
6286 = 14.87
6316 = 16.95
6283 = 15.96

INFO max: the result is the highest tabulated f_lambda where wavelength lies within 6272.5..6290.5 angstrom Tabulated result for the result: 16.38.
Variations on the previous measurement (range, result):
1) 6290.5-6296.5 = 18.46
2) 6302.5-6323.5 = 18.69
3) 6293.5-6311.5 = 16.42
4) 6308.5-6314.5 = 17.24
